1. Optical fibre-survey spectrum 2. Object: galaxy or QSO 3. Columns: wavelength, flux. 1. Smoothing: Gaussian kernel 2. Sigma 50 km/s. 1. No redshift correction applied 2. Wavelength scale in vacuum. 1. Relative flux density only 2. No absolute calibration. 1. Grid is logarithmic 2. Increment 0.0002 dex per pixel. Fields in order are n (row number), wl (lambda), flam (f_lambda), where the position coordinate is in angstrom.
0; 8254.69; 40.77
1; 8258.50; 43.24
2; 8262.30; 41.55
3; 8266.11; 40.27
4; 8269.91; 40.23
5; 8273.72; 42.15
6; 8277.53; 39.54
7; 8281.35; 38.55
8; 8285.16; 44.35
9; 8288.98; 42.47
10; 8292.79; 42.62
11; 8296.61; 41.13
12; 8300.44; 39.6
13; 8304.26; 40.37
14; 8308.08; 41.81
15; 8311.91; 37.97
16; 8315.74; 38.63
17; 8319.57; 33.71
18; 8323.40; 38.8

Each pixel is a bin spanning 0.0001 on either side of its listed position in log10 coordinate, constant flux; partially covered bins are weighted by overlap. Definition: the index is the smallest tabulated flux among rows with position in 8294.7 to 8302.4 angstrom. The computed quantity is 39.6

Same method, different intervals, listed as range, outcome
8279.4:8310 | 38.55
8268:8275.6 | 40.23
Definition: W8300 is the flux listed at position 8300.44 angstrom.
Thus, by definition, 39.6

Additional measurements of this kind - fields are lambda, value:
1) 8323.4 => 38.8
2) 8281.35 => 38.55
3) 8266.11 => 40.27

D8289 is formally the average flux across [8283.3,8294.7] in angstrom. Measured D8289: 43.2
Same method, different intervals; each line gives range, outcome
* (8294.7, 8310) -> 40.7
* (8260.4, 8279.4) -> 40.8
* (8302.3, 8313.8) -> 40.1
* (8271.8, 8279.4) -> 40.9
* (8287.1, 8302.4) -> 41.5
